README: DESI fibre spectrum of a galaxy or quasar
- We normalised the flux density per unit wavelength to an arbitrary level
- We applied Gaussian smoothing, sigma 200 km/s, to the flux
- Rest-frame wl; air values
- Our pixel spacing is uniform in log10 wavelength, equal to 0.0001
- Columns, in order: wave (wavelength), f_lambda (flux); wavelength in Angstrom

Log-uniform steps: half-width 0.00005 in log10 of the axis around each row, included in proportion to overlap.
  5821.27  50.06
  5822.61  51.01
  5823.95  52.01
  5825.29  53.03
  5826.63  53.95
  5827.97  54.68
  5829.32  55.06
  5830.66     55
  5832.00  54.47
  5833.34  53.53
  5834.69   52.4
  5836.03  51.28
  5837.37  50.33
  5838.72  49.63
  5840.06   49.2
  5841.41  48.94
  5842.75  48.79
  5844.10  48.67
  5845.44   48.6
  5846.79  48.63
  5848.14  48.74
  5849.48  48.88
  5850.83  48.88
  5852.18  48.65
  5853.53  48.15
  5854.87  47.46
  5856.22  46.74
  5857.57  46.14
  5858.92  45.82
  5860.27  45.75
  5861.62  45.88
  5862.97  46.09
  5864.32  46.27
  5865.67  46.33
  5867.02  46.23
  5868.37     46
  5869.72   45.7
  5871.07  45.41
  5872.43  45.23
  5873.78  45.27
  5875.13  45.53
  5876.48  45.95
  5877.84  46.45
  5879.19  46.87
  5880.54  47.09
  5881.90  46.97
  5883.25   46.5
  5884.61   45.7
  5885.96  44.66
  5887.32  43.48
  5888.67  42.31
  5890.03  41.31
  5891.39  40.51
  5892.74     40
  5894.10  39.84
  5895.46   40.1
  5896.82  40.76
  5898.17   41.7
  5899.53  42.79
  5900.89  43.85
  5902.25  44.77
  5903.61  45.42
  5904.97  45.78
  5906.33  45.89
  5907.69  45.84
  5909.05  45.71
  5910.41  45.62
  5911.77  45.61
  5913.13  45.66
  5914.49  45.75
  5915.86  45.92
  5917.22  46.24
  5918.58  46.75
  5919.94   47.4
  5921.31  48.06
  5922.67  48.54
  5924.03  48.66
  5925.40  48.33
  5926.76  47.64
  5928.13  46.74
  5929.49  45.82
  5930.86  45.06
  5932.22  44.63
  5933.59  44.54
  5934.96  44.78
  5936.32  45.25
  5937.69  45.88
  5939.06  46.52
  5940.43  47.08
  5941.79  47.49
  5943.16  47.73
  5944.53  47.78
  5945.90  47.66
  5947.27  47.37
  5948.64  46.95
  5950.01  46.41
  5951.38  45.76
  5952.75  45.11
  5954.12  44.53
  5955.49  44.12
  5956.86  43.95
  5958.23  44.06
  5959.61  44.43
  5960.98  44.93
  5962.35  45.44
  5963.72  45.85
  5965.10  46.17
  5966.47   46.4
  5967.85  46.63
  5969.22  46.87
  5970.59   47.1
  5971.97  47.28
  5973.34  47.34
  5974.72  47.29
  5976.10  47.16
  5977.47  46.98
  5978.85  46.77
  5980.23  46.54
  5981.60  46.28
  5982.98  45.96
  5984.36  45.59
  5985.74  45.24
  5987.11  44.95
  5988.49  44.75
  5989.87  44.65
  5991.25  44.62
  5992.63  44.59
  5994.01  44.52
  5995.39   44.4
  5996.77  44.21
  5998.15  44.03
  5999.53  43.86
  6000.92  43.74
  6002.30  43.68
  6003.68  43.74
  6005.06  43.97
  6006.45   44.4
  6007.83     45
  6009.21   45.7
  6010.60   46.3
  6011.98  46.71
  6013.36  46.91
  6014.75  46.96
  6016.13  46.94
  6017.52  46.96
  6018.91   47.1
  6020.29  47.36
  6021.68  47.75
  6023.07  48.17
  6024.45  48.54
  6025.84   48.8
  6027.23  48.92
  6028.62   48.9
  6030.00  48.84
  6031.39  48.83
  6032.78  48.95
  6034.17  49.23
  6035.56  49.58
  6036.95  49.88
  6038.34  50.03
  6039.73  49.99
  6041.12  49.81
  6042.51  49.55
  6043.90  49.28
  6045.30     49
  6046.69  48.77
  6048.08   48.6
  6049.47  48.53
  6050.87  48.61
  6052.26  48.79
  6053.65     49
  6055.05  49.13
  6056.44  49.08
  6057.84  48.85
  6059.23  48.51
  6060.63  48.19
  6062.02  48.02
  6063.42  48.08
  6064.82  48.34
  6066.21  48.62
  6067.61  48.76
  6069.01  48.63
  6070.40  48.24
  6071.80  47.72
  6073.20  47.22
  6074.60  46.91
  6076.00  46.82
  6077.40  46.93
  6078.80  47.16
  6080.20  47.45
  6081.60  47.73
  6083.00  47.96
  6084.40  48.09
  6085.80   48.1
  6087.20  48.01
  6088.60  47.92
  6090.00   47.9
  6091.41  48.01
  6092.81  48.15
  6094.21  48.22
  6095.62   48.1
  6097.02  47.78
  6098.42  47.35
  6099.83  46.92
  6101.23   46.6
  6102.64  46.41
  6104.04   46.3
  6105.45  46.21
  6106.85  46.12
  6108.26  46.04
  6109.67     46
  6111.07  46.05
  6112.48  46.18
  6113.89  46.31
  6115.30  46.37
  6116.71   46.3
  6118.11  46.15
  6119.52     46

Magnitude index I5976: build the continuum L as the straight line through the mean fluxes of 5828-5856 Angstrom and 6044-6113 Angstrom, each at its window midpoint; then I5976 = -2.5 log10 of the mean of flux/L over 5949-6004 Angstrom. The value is 0.08 mag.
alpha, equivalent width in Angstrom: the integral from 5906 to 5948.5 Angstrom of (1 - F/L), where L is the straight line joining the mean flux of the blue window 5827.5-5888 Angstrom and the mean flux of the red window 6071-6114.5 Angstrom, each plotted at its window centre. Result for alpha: 1.1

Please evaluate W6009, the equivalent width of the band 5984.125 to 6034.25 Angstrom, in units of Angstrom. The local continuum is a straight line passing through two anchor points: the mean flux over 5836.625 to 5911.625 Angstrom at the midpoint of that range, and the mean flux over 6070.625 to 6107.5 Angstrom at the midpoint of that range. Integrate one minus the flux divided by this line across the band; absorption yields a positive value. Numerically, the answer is 0.7 Angstrom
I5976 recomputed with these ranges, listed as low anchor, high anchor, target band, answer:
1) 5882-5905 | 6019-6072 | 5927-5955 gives -0.03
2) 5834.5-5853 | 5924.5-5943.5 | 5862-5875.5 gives 0.06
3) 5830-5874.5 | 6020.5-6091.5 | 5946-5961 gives 0.07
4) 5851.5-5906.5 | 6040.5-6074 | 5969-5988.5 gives 0.01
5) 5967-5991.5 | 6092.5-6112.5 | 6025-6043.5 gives -0.06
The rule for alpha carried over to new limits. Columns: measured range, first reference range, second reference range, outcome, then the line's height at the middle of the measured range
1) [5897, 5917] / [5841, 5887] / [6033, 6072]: 1.0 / 47.3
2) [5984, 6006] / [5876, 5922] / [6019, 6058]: 1.5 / 47.6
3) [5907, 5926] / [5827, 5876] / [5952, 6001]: 0.1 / 47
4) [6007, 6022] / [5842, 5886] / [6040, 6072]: 0.5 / 48.3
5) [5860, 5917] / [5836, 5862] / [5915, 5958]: 3.2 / 47.4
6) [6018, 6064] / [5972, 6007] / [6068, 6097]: -2.1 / 46.6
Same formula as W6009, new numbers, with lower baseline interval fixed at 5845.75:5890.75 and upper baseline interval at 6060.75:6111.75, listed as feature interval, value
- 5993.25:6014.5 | 1.0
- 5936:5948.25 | -0.1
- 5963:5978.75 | 0.0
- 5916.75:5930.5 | -0.2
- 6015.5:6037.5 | -0.6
